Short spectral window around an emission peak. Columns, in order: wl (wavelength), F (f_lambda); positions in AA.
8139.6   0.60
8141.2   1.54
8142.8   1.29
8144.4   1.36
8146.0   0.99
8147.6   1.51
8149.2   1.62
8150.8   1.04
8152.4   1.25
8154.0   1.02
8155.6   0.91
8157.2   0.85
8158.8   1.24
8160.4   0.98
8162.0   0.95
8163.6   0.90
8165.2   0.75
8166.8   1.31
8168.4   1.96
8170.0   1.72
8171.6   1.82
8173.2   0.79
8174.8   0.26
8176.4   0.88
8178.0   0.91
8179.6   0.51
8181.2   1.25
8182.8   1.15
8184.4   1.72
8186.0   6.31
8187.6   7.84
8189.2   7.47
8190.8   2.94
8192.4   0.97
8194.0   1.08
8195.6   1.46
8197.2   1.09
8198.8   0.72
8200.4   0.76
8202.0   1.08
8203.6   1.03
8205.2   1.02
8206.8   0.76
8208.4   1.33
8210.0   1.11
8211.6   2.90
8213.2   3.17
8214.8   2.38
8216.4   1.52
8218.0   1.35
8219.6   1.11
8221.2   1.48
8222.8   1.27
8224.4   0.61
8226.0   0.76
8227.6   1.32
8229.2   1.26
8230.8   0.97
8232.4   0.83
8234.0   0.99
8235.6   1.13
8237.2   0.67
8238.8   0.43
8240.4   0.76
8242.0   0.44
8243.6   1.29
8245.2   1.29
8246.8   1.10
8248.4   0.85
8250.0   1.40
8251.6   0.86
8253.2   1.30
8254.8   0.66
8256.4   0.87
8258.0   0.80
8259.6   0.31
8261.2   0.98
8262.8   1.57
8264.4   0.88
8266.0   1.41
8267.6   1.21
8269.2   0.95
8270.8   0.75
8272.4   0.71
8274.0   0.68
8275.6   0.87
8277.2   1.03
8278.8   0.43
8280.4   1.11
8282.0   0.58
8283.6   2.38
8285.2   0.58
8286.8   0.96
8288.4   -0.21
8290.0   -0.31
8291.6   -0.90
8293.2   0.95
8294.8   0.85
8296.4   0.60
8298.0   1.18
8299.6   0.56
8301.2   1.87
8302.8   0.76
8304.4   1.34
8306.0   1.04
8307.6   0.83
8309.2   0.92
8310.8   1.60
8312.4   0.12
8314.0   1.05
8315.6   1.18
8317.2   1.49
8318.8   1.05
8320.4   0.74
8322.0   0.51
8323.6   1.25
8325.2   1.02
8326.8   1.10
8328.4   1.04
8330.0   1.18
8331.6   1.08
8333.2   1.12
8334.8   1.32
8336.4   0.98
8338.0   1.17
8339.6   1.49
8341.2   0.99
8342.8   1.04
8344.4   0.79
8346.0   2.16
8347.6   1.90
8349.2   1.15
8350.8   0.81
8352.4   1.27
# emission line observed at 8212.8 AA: [N II] 6583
